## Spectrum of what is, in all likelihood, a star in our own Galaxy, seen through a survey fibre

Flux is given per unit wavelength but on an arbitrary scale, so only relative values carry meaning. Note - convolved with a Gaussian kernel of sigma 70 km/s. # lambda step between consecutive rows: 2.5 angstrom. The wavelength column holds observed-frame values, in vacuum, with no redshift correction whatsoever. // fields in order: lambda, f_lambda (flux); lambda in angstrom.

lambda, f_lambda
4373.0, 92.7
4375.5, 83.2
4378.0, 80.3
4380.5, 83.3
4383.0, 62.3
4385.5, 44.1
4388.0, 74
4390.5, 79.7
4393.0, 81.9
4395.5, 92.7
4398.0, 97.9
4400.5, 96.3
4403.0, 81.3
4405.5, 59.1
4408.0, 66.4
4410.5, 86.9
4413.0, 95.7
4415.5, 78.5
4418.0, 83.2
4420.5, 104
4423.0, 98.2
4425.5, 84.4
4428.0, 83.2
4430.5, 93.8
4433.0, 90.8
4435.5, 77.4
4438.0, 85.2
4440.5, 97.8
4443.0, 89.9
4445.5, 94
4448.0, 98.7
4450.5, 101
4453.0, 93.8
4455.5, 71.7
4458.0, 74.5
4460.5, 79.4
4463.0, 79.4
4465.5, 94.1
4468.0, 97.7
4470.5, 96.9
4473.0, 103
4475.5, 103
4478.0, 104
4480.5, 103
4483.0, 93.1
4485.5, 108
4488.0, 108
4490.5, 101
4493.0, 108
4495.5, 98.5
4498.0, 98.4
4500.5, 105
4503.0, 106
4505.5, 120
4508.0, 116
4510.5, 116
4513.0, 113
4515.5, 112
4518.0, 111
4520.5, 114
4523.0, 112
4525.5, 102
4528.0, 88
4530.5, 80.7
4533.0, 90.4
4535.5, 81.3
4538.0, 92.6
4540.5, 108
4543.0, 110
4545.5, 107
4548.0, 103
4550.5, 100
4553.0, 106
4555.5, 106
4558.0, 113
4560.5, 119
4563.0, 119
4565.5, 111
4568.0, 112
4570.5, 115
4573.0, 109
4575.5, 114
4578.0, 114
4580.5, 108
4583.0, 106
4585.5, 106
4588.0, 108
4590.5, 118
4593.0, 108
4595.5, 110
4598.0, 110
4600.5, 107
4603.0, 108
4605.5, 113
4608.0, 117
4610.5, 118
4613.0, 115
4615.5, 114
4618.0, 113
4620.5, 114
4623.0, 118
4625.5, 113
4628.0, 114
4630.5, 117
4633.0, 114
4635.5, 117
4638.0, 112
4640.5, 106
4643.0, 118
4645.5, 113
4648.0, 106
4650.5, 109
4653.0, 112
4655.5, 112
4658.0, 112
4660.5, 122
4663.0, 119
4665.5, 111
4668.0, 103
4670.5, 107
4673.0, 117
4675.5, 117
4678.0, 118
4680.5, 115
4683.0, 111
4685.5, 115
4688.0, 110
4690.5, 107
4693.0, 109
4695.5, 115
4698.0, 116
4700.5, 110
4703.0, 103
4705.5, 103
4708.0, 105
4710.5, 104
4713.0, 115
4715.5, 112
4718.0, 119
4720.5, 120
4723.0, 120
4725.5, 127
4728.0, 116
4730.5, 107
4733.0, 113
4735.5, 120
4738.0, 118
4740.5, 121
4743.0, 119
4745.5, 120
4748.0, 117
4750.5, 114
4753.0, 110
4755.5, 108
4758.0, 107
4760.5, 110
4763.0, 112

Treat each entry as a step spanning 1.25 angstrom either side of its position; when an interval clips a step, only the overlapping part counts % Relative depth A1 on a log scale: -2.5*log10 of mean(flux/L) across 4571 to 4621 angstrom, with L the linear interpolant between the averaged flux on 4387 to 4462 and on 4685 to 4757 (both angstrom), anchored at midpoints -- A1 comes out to -0.10 mag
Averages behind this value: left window 86.4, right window 114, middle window 112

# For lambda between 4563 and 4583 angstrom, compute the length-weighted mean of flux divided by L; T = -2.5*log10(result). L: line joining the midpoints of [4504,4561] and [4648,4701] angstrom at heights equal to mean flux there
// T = -0.05 mag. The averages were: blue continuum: 105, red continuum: 113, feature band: 112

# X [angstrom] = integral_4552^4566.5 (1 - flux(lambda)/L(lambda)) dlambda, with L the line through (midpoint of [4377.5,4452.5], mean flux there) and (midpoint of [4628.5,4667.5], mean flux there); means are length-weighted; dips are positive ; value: -1.4 angstrom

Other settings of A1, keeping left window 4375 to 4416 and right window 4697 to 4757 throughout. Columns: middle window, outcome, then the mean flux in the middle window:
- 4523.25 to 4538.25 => 0.03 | 90.5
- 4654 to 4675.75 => -0.06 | 113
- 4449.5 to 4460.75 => 0.01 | 84.1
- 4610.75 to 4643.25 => -0.11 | 114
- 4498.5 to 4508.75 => -0.22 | 111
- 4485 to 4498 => -0.17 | 104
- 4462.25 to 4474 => -0.10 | 94.7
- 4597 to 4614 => -0.12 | 113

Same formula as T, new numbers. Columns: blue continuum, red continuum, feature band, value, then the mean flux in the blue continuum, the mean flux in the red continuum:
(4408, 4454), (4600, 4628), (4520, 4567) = 0.02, 90.2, 114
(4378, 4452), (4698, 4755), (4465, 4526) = -0.15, 84.8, 114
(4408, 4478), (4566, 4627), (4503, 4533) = -0.07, 90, 112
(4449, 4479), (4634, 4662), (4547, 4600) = -0.06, 91.5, 113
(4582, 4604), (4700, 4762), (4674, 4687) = -0.03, 109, 114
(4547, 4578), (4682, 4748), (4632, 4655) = 0.00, 111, 114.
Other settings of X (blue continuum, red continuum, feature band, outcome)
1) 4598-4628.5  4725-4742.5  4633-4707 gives 2.10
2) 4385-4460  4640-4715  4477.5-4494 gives -2.07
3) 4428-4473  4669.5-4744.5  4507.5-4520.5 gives -2.47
